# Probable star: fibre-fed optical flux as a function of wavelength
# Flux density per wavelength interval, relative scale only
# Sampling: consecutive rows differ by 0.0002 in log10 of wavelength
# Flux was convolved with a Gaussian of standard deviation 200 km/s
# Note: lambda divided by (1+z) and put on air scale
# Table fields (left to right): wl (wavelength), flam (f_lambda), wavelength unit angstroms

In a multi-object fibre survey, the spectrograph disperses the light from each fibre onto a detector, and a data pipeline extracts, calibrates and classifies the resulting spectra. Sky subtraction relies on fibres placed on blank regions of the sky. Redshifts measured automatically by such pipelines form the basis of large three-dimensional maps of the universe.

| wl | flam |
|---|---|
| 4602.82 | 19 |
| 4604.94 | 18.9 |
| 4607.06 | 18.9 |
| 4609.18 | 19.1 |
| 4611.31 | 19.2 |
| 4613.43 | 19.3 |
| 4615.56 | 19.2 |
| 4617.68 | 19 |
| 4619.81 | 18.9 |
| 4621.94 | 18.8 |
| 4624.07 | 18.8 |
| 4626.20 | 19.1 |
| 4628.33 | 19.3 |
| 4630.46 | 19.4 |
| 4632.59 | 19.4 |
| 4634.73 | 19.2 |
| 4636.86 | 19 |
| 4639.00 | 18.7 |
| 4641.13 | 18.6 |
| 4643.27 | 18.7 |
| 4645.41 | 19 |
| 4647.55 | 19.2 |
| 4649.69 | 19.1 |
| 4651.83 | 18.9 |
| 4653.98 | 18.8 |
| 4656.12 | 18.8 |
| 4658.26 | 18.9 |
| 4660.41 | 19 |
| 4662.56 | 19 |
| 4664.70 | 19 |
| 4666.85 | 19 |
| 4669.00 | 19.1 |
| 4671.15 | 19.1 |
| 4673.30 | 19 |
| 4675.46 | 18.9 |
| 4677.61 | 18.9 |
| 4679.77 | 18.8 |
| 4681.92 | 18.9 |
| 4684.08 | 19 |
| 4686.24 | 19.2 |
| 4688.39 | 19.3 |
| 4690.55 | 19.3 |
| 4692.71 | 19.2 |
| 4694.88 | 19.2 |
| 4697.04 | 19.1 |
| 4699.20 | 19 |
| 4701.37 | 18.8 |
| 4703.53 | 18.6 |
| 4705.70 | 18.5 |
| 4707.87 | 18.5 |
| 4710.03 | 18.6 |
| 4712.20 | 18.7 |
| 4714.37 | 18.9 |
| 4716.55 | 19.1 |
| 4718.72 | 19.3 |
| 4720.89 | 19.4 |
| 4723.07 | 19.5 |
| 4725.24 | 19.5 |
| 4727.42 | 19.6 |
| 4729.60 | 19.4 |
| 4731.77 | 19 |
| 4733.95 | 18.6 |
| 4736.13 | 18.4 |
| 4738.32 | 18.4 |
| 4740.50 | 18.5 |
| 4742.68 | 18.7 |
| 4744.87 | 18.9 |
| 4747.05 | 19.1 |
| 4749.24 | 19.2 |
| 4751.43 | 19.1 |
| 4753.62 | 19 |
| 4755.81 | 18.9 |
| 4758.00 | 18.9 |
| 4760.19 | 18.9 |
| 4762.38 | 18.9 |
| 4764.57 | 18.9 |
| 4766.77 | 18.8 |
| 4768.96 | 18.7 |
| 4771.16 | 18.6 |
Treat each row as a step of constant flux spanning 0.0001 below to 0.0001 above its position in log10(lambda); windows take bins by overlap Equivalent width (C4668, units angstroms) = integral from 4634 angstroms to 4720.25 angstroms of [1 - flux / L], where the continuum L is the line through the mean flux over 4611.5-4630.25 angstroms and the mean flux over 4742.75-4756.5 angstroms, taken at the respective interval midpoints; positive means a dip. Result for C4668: 0.4 angstroms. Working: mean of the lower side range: 19.1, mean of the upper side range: 19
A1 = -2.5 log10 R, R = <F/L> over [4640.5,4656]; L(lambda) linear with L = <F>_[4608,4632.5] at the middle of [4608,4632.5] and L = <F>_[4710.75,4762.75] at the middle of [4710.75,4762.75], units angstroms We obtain 0.011 mag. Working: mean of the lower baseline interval 19.1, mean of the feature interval 18.9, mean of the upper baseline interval 19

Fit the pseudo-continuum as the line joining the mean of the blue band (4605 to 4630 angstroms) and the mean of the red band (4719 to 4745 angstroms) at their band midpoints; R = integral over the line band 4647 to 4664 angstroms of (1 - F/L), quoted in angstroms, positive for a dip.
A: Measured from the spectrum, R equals 0.1 angstroms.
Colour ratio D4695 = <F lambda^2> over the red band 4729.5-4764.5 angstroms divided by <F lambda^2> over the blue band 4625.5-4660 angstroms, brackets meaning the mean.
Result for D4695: 1.04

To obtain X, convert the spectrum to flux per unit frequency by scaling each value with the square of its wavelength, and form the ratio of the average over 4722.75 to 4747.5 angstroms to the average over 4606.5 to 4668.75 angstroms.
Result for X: 1.04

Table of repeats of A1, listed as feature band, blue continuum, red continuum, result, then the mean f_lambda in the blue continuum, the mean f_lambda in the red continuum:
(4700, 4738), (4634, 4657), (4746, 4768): 0.00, 18.9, 19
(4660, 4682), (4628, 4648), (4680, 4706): 0.00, 19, 19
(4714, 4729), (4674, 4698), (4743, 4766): -0.02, 19.1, 19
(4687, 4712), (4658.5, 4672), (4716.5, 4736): 0.01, 19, 19.2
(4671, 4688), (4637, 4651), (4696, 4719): -0.01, 18.9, 18.8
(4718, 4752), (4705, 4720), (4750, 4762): -0.01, 18.8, 19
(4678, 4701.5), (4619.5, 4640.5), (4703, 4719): -0.01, 19.1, 18.8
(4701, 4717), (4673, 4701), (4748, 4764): 0.02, 19.1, 19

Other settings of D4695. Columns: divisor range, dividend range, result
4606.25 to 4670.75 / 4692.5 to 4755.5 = 1.03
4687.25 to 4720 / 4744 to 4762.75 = 1.02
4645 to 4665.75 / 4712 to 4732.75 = 1.04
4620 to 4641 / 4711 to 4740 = 1.04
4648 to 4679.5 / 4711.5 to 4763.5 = 1.03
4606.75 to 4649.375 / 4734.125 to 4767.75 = 1.04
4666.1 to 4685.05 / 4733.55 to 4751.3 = 1.02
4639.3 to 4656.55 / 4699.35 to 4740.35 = 1.03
